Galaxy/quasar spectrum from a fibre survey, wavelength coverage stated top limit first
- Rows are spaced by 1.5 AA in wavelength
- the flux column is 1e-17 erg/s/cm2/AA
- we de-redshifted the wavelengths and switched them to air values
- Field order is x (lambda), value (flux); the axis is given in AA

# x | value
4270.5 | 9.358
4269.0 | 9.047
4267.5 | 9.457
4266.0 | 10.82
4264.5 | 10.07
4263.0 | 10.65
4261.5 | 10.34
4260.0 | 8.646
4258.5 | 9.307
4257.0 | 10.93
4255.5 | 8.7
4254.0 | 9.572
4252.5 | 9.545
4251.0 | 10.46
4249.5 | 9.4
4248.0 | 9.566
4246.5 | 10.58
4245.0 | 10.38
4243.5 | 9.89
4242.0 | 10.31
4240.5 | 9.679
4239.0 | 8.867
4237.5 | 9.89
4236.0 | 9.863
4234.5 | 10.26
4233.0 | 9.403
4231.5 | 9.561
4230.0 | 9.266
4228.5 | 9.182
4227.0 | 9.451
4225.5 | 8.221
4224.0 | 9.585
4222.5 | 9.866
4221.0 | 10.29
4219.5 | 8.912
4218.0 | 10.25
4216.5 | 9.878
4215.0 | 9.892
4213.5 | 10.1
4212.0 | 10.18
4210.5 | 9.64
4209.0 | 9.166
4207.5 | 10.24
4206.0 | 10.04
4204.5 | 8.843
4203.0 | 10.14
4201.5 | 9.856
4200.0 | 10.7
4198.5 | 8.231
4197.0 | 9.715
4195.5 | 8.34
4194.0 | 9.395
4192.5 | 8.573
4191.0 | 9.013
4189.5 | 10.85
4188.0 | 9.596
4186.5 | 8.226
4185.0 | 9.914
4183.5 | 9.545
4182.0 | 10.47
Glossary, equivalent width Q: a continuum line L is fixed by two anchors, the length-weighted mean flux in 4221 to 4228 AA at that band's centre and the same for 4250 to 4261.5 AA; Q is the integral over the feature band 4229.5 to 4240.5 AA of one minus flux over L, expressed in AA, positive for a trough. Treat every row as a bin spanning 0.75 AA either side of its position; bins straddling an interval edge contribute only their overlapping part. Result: -0.2 AA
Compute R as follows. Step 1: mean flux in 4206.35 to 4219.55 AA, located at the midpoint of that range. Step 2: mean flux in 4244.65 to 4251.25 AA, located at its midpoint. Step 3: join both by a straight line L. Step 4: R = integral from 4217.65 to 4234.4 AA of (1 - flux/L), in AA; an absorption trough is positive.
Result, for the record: 0.8 AA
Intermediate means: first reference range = 9.86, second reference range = 10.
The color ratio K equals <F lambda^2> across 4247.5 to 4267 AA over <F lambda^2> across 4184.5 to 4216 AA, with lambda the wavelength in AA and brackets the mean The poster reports 1.1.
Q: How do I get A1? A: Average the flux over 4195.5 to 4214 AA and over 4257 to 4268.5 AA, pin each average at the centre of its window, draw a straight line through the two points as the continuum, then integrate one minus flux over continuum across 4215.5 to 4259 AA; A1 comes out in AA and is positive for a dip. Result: 0.6 AA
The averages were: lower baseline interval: 9.68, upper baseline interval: 9.95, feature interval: 9.7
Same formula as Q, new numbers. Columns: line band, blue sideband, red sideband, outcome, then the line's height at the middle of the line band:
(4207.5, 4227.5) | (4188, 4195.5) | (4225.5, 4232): -0.9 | 9.27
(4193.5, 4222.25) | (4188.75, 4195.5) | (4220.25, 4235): -0.8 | 9.41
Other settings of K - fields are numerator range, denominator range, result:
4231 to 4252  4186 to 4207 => 1.07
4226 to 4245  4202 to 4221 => 1.00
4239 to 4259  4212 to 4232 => 1.04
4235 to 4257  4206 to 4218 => 1.01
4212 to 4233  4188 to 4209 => 1.02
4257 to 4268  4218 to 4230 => 1.08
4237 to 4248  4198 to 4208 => 1.04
